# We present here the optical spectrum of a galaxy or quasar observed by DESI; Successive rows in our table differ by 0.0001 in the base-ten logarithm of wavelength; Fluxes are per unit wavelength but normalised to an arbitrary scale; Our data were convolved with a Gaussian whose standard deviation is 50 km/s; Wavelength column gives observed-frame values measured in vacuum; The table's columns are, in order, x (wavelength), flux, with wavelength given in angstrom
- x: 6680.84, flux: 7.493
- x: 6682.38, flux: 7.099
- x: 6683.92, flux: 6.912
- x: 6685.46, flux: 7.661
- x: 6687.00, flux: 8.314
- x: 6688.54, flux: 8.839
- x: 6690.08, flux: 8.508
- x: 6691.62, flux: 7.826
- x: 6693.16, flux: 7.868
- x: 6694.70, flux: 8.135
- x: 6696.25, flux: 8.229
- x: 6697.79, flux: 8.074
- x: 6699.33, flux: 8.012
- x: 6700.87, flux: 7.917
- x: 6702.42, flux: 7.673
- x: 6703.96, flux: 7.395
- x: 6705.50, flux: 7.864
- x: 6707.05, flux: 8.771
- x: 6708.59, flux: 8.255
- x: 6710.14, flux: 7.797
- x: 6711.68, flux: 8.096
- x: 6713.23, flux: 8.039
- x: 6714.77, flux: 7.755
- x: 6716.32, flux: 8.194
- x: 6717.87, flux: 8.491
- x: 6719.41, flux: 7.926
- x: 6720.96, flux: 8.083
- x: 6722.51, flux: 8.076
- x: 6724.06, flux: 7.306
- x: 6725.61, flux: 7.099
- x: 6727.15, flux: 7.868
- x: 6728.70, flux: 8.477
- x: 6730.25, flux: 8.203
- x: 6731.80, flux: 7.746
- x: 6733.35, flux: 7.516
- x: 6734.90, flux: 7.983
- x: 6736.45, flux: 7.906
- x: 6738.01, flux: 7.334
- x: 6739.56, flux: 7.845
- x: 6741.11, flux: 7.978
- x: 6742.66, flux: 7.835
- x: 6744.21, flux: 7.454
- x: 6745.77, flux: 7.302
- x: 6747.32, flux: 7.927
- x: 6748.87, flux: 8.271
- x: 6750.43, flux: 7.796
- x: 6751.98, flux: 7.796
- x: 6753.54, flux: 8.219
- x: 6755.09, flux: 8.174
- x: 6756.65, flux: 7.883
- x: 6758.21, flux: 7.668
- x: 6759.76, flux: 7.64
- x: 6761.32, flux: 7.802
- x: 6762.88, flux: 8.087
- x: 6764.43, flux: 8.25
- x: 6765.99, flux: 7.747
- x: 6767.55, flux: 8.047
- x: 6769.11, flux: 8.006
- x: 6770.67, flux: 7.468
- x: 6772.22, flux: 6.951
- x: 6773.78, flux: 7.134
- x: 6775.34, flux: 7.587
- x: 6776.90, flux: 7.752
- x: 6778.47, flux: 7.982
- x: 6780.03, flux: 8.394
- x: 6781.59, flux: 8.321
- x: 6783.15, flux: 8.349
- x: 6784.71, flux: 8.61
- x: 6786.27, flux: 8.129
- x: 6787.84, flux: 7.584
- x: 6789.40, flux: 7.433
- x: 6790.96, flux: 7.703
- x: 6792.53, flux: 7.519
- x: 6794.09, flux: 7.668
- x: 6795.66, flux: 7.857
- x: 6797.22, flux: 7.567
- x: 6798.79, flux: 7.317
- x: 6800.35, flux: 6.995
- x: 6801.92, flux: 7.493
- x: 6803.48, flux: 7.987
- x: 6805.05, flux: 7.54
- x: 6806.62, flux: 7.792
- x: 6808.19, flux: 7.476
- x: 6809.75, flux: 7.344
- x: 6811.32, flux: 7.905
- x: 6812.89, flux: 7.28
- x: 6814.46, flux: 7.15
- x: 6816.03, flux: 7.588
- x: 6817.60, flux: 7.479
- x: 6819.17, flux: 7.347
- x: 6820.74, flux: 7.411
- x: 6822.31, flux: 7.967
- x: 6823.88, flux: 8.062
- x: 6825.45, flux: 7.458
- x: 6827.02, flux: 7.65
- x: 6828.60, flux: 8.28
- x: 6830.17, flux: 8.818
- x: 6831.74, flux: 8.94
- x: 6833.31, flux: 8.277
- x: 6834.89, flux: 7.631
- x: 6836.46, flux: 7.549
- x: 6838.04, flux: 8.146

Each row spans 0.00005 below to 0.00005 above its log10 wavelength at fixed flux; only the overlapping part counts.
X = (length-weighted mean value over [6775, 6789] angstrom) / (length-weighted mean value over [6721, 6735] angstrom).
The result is 1.03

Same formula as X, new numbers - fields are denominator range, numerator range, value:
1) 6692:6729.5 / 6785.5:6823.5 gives 0.95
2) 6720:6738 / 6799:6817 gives 0.96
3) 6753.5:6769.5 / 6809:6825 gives 0.95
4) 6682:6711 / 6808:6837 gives 0.98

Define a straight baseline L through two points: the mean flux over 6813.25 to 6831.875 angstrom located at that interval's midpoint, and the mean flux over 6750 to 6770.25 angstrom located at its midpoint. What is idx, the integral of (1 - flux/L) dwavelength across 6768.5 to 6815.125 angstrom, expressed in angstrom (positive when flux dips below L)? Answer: 1.1 angstrom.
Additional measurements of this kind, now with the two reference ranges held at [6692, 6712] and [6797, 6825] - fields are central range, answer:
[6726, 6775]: -0.1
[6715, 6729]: 0.0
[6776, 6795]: -0.8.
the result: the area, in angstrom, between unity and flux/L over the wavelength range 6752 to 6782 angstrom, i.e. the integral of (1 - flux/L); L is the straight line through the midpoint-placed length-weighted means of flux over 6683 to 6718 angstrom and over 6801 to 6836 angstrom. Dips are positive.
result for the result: 0.1 angstrom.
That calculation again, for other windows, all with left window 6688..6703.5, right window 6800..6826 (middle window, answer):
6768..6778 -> 0.28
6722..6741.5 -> 0.33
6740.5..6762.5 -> -0.03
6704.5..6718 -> -0.17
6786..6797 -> -0.03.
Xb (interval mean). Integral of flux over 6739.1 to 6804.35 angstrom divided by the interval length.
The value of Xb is 7.8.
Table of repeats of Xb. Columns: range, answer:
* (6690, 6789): 7.91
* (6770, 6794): 7.79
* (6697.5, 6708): 7.96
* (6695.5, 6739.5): 7.93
